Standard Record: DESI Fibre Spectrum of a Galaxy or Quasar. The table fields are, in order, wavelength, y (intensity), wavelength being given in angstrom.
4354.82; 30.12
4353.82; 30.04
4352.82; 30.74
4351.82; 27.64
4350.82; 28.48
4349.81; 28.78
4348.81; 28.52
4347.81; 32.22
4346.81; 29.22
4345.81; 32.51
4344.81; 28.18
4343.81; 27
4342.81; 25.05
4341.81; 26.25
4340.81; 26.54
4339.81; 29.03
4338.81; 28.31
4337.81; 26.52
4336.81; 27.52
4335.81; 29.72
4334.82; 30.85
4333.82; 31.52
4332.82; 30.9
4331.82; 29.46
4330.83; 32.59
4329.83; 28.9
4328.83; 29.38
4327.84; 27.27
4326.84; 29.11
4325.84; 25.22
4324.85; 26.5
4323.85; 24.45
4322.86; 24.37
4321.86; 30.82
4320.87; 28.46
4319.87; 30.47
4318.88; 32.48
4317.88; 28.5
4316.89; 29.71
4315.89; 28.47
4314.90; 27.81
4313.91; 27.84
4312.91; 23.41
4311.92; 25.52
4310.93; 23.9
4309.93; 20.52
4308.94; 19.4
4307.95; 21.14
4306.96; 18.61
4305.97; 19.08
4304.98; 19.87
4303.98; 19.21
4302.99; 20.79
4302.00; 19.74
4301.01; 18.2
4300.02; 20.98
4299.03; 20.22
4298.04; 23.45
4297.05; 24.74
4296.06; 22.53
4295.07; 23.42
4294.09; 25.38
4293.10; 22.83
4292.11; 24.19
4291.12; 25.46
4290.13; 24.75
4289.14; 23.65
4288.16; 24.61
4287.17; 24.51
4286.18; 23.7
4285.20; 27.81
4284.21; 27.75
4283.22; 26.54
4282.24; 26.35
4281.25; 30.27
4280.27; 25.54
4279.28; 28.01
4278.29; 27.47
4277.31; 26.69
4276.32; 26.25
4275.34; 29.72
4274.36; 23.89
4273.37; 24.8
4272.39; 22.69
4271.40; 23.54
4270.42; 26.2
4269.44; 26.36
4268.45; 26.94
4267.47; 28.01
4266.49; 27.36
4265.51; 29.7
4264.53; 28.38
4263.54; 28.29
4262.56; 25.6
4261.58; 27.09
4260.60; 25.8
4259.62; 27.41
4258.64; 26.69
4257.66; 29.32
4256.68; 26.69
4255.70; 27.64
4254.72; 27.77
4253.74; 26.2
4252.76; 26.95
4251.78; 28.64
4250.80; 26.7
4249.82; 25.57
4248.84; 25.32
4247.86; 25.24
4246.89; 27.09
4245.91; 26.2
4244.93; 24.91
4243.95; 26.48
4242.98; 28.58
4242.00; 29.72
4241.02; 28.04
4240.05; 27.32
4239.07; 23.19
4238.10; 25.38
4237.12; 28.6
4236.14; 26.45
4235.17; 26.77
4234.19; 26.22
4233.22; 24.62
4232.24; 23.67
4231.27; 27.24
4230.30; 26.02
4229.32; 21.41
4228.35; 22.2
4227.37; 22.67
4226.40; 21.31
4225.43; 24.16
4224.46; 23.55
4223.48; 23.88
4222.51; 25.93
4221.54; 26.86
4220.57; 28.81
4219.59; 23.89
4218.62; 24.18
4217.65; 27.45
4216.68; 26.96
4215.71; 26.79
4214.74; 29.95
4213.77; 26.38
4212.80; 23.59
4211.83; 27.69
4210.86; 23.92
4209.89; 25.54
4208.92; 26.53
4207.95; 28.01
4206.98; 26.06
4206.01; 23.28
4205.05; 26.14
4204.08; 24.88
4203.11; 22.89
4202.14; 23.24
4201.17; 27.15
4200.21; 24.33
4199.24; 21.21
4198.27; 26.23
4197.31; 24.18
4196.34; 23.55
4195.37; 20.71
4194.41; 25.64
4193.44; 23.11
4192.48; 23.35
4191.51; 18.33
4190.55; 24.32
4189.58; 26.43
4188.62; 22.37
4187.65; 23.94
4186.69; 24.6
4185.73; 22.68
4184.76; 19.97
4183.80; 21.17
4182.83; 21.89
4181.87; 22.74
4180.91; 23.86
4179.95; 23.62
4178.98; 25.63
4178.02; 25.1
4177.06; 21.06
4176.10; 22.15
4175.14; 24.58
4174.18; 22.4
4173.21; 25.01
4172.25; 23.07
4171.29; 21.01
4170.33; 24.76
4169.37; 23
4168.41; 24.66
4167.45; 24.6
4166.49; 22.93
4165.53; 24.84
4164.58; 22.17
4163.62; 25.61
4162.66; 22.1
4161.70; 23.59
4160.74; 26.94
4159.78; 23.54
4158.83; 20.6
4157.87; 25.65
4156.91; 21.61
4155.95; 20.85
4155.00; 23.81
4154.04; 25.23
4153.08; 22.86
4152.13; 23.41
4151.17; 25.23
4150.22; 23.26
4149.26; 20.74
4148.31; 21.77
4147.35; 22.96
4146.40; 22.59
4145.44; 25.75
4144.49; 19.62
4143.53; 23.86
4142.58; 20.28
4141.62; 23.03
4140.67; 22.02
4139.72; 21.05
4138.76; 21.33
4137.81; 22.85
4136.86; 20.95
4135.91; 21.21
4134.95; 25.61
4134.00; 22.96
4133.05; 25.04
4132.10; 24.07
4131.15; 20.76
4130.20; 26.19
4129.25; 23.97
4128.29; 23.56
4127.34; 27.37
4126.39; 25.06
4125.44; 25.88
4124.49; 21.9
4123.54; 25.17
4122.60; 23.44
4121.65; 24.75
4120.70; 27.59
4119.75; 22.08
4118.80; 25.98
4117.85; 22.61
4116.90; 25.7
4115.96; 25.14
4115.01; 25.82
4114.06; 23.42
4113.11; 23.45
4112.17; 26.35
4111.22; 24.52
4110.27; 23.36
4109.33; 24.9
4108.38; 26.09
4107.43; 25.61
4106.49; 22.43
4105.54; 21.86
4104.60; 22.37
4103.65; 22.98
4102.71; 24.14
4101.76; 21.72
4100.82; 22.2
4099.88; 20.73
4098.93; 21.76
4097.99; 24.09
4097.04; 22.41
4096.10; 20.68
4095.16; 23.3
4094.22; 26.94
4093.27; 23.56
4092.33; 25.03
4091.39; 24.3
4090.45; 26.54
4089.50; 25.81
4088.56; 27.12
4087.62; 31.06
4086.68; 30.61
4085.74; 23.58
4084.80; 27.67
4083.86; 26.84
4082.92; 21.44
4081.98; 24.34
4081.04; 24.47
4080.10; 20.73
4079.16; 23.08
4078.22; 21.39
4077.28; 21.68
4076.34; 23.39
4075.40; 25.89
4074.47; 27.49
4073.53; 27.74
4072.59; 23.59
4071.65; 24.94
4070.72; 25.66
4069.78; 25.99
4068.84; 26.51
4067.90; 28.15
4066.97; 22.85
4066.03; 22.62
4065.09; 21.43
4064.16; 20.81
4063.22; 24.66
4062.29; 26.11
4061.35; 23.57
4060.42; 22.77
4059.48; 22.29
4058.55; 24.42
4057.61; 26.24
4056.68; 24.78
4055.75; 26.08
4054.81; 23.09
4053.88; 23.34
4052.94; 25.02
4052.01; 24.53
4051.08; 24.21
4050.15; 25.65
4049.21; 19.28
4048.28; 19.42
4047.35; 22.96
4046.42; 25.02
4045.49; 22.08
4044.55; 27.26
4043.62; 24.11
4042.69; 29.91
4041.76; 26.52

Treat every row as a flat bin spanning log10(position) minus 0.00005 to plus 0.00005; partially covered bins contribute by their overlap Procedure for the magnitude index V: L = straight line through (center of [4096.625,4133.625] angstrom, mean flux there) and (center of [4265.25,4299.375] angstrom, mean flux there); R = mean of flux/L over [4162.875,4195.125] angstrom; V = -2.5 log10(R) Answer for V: 0.058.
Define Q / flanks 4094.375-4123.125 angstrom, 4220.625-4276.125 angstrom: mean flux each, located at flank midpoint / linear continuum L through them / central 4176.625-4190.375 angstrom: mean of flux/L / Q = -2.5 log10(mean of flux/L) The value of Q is 0.081 mag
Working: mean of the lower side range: 23.8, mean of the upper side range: 26.2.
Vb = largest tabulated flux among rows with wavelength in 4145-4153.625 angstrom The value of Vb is 25.75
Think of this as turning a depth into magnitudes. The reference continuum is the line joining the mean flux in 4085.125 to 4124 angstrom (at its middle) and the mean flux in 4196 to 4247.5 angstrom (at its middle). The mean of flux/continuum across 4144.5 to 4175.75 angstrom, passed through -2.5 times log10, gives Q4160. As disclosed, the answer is 0.069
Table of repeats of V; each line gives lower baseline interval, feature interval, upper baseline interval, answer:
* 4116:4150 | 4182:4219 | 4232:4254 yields 0.04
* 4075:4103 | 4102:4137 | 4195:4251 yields 0.01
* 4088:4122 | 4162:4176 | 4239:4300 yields 0.06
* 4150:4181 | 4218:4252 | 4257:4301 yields -0.03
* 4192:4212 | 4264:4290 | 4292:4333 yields -0.07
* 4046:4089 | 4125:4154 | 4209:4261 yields 0.09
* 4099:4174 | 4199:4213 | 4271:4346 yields -0.03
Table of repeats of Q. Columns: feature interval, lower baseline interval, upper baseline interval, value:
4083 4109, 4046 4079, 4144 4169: -0.028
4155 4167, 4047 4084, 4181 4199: -0.006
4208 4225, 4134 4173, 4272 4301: -0.090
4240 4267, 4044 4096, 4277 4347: -0.065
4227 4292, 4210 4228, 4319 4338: 0.014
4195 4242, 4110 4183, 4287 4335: -0.042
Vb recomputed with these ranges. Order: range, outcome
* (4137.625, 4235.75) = 29.95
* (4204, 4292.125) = 30.27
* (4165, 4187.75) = 25.63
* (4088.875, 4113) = 26.94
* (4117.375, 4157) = 27.59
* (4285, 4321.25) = 32.48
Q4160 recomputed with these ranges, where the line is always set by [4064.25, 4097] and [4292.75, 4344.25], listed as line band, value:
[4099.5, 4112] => 0.07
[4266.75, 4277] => -0.02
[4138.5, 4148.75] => 0.13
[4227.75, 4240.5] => 0.00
